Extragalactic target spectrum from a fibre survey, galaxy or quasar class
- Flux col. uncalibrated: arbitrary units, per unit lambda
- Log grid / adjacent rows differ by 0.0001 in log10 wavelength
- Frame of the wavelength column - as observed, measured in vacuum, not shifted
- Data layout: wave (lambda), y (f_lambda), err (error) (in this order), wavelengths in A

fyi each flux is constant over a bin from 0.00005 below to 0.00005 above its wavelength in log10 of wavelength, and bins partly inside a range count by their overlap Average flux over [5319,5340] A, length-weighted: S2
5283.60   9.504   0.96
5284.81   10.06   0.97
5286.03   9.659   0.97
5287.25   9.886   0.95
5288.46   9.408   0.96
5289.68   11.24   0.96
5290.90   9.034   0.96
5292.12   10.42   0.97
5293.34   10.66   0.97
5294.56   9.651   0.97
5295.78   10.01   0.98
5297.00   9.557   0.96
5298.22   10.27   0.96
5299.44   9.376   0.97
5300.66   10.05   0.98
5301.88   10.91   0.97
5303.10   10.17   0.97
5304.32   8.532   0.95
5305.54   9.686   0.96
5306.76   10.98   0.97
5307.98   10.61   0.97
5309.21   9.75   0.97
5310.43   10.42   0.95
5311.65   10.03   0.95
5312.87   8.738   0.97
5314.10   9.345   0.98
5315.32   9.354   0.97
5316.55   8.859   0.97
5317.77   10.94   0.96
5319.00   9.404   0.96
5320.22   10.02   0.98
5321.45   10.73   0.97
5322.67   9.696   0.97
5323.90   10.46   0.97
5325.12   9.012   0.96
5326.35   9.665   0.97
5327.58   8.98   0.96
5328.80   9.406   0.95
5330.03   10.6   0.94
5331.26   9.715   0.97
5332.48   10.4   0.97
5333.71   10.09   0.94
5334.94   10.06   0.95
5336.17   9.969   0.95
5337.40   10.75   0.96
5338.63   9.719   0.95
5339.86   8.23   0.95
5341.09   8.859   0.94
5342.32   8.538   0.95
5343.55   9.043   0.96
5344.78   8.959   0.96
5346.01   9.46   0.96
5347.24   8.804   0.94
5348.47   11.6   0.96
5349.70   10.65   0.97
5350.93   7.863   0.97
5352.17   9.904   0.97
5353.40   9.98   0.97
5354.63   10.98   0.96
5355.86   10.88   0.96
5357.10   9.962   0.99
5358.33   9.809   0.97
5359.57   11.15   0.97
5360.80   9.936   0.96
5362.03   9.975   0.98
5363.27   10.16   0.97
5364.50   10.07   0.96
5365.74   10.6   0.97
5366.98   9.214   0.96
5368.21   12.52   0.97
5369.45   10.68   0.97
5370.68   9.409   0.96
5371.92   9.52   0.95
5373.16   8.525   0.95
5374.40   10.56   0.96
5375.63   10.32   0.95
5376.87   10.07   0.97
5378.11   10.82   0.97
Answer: 9.88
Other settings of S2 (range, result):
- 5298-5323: 9.9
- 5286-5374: 9.88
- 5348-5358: 10.2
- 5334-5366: 9.84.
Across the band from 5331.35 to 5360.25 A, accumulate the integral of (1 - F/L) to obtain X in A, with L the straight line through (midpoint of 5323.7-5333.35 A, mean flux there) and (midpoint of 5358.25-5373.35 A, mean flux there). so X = 0.42 A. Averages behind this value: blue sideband 9.77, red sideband 10.2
